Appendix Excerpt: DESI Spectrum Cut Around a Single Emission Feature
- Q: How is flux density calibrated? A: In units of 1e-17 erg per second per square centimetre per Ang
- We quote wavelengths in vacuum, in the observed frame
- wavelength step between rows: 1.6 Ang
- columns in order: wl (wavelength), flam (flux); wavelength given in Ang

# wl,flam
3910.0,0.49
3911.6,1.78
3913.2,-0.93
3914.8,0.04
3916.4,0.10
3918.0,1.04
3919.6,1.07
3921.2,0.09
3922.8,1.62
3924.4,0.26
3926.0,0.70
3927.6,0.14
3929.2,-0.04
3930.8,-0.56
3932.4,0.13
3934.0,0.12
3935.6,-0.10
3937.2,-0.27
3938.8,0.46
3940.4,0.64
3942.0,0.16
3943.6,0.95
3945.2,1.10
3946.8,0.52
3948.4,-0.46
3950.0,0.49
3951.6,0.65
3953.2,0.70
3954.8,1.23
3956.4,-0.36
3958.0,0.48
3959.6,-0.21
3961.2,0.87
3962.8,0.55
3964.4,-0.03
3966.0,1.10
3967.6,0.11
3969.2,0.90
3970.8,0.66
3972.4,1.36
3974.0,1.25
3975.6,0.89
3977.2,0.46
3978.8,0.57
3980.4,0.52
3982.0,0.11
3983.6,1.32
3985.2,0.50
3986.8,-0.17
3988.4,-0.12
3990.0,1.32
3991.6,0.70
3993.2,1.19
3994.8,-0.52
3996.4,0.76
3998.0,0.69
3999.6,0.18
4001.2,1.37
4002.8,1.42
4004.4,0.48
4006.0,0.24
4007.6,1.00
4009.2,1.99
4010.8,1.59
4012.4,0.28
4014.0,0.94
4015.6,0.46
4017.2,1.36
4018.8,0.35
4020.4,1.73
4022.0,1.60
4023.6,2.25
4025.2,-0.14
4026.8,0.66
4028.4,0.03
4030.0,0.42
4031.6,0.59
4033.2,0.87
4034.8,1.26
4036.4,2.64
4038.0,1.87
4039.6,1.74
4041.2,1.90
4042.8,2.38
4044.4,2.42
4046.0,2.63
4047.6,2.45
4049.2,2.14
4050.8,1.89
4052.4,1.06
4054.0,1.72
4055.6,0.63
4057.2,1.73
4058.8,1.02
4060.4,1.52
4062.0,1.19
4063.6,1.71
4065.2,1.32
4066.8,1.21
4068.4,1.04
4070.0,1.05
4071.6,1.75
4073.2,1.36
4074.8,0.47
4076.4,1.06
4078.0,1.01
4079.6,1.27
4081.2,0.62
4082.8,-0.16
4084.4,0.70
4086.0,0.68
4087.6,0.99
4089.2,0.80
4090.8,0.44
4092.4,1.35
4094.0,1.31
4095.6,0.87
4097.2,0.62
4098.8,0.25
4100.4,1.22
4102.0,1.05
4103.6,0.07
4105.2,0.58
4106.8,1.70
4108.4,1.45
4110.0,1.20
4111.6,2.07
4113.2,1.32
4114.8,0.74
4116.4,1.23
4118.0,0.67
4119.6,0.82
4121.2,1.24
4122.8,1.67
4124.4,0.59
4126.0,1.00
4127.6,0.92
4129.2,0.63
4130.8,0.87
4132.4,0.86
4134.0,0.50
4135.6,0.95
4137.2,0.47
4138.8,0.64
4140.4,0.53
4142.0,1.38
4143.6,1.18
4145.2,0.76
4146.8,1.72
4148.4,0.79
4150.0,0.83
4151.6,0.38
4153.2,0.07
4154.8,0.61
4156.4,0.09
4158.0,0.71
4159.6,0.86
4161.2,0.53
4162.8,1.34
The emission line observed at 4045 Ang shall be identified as Lyman alpha 1216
